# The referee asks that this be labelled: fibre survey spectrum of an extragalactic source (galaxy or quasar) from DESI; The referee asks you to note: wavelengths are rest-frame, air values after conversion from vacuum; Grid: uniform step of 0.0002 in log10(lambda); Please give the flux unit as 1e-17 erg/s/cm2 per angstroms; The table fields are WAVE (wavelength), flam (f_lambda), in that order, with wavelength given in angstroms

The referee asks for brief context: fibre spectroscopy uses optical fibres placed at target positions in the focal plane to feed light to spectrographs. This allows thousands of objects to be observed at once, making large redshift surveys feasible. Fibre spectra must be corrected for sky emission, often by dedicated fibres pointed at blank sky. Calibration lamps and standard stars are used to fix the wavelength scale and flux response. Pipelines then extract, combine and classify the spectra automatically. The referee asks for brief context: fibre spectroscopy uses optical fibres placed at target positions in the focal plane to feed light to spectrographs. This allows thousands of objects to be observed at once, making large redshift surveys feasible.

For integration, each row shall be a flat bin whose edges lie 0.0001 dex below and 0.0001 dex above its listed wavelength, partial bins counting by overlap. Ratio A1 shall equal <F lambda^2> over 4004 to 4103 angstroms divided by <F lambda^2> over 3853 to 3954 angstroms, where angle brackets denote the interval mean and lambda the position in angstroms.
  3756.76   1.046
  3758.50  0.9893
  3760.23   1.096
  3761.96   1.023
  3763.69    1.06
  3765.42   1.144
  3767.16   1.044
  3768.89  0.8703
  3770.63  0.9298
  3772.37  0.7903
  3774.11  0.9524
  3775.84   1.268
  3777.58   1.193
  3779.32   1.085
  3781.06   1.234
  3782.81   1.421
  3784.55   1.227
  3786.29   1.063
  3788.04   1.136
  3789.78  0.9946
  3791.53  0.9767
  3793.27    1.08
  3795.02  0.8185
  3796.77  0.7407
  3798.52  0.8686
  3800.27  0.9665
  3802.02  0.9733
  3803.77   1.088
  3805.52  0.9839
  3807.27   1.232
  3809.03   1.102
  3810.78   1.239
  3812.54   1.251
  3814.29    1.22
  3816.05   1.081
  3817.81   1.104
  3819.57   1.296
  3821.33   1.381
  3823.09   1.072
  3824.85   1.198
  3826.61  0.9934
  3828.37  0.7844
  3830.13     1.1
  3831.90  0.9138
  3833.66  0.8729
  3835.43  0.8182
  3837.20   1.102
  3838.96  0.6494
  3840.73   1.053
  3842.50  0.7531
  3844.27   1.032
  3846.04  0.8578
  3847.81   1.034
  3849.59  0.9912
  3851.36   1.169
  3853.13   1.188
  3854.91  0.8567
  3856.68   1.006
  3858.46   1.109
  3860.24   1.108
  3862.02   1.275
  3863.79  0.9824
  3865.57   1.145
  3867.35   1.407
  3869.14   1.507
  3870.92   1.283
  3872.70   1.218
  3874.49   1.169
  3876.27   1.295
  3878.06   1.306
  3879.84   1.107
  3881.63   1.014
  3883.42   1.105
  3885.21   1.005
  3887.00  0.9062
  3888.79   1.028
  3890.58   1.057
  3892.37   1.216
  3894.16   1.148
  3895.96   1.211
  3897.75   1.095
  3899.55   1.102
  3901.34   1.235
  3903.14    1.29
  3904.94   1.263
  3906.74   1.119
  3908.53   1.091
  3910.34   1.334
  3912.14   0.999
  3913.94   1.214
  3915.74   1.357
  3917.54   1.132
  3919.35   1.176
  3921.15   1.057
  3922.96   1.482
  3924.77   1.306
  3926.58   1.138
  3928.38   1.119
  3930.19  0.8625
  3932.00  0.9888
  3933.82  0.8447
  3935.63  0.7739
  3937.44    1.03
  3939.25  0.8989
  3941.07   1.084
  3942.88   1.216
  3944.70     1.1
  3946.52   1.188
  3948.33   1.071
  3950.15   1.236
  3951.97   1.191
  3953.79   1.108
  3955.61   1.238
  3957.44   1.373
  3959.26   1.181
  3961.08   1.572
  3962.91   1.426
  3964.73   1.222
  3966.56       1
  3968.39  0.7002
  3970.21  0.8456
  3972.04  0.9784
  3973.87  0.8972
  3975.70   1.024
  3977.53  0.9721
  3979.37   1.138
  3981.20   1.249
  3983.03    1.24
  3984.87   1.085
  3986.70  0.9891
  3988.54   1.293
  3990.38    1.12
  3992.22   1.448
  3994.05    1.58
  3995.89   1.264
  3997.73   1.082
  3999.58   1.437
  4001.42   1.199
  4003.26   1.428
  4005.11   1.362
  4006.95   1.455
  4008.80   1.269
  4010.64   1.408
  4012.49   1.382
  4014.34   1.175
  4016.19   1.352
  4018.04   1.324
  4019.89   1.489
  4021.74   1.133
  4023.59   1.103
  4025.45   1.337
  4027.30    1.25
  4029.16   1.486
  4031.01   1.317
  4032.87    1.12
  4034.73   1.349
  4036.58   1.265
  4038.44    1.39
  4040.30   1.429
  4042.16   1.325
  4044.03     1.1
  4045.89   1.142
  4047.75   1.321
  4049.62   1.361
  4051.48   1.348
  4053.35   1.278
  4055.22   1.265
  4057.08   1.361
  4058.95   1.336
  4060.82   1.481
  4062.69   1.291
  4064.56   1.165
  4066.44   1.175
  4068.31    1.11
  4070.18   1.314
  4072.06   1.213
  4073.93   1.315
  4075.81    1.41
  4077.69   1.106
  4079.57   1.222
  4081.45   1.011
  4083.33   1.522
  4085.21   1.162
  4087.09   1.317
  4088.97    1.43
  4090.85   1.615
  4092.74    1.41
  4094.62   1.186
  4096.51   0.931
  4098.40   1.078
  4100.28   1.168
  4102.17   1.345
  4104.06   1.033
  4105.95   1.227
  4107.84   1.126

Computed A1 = 1.22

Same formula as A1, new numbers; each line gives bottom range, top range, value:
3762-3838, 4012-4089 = 1.37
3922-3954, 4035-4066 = 1.26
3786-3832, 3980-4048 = 1.34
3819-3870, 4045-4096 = 1.37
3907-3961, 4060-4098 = 1.20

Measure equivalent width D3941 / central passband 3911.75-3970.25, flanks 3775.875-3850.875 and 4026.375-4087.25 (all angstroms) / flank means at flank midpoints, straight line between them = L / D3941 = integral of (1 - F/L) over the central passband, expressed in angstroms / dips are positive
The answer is 2.0 angstroms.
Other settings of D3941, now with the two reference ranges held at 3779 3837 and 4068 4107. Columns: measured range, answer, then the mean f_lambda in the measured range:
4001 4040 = -3.7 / 1.32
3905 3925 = -1.2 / 1.21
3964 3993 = 2.6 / 1.07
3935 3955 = 1.2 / 1.09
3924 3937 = 1.6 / 1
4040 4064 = -1.6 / 1.31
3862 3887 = -1.7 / 1.19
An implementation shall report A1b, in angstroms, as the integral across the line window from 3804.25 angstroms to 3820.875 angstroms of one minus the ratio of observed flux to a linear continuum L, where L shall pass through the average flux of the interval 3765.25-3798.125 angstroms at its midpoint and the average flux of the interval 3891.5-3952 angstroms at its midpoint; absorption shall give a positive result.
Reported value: -1.7 angstroms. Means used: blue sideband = 1.05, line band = 1.17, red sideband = 1.13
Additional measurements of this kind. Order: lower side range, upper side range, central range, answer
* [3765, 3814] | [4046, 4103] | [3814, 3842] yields 1.5 angstroms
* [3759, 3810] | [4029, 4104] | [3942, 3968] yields -0.6 angstroms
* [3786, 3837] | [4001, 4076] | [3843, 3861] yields 1.0 angstroms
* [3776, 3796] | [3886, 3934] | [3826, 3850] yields 4.3 angstroms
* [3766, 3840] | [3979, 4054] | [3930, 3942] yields 2.7 angstroms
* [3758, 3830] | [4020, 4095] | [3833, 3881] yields 1.7 angstroms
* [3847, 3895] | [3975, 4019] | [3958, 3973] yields 1.3 angstroms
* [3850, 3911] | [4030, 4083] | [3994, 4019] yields -1.8 angstroms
